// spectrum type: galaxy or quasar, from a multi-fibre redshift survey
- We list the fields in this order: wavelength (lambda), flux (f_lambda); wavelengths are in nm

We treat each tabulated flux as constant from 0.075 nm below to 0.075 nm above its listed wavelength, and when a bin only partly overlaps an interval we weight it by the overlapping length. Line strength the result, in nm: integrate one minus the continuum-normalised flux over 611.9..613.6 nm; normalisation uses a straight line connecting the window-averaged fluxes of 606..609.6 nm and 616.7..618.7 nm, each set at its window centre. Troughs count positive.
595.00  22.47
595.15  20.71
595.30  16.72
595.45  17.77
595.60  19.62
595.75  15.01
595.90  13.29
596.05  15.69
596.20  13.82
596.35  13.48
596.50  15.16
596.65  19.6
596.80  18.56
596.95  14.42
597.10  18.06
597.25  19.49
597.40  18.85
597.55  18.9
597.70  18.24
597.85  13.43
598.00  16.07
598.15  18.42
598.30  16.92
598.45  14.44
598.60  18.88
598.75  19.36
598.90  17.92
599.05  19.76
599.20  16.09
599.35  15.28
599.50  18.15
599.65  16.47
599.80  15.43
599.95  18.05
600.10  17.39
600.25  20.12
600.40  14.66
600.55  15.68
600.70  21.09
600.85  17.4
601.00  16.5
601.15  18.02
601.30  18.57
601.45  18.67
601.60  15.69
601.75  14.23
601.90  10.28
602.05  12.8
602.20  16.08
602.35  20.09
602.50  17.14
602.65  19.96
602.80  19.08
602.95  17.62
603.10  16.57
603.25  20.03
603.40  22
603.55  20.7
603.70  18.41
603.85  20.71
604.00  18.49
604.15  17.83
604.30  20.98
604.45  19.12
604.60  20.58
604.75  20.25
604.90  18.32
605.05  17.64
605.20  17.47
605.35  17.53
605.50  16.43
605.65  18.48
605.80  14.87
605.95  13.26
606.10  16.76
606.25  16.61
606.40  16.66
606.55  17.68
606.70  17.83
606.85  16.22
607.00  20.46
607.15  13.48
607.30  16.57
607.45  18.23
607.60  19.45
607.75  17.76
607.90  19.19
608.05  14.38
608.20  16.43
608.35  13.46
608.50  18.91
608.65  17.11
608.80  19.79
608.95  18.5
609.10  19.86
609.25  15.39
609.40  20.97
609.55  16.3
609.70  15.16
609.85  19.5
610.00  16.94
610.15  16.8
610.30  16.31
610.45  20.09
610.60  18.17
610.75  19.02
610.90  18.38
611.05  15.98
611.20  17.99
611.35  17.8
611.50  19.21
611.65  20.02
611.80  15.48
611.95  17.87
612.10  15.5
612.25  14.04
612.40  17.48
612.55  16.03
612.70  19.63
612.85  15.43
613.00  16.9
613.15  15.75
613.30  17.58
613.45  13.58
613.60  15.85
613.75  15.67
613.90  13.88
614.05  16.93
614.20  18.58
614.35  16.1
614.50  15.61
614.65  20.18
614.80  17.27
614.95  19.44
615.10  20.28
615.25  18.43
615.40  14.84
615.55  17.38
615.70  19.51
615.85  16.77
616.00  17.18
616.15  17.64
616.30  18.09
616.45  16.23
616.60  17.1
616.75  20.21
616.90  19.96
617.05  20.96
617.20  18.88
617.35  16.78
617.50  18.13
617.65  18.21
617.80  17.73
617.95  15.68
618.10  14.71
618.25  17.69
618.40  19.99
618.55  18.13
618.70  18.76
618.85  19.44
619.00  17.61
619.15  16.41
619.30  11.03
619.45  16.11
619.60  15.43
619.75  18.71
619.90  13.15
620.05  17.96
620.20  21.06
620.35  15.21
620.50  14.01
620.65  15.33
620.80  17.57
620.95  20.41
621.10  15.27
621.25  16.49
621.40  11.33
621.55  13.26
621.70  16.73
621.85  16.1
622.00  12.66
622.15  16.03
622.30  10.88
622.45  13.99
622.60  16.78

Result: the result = 0.14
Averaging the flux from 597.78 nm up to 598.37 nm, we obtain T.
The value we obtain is 16.2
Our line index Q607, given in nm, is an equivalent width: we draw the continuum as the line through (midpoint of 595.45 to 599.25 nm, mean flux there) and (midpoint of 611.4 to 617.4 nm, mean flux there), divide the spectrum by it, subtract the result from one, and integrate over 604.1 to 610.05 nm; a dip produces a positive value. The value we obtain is -0.13 nm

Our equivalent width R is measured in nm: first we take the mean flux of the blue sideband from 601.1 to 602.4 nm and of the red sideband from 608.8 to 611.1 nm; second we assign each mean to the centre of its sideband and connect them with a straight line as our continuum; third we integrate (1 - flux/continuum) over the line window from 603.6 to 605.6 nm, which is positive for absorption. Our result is -0.260 nm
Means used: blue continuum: 15.9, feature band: 18.8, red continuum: 17.9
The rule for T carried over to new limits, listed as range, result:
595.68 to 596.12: 14.6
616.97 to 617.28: 19.9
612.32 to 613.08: 17.1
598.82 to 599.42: 17.3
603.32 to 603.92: 20.4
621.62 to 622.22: 15.4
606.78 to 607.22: 16.8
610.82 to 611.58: 17.9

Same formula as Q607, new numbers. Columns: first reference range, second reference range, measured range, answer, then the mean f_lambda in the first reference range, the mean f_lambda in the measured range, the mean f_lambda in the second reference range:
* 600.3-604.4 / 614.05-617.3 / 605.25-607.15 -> 0.12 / 17.8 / 16.8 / 18.1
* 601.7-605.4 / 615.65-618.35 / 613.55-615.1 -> 0.07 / 18.2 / 17.1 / 17.9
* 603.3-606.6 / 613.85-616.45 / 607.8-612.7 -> 0.11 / 18.2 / 17.5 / 17.5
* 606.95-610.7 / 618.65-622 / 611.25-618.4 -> -0.23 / 17.6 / 17.4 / 16.1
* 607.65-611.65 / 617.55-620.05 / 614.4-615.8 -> -0.07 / 17.7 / 18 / 16.8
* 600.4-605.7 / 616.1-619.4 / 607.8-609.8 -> 0.05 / 18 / 17.4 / 17.7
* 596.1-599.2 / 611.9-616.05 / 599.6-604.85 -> -0.26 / 17.2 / 17.9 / 16.9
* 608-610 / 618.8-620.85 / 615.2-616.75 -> -0.07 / 17.4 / 17.4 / 16.3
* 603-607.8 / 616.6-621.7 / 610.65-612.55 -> 0.02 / 18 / 17.4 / 17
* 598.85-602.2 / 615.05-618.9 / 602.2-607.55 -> -0.33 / 16.7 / 18.1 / 18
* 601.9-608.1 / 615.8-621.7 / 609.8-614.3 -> 0.09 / 17.8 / 17.1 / 17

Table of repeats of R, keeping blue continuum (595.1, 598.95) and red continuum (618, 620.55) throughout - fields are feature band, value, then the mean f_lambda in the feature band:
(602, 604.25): -0.218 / 18.6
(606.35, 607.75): -0.043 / 17.4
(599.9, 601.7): -0.067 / 17.6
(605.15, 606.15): 0.033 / 16.4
